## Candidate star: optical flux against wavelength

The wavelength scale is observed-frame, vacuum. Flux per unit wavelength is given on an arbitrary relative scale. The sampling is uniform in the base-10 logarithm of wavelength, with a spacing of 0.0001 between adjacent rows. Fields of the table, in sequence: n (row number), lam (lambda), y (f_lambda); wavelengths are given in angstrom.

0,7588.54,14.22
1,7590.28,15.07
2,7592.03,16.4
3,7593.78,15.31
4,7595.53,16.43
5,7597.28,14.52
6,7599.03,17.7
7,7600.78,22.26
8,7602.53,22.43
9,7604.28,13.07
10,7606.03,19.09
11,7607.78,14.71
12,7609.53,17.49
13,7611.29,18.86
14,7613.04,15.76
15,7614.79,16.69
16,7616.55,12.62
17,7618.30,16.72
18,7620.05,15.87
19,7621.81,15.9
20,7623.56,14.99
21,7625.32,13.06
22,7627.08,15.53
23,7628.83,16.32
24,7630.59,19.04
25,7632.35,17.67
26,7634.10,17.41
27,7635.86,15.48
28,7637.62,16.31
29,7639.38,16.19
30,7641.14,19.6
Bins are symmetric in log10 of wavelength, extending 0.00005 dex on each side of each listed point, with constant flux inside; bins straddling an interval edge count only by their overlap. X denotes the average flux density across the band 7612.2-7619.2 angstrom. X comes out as 15.5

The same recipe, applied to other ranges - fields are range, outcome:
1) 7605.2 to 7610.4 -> 17.1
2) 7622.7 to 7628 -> 14.5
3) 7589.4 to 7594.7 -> 15.6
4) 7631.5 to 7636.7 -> 16.9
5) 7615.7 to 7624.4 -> 15.2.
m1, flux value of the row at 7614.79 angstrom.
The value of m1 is 16.69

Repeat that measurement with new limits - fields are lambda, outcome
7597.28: 14.52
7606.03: 19.09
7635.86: 15.48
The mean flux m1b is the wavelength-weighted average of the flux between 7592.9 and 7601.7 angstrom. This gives 17.3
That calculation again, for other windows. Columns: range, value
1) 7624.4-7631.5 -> 16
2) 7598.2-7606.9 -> 18.9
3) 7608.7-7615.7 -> 17.2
